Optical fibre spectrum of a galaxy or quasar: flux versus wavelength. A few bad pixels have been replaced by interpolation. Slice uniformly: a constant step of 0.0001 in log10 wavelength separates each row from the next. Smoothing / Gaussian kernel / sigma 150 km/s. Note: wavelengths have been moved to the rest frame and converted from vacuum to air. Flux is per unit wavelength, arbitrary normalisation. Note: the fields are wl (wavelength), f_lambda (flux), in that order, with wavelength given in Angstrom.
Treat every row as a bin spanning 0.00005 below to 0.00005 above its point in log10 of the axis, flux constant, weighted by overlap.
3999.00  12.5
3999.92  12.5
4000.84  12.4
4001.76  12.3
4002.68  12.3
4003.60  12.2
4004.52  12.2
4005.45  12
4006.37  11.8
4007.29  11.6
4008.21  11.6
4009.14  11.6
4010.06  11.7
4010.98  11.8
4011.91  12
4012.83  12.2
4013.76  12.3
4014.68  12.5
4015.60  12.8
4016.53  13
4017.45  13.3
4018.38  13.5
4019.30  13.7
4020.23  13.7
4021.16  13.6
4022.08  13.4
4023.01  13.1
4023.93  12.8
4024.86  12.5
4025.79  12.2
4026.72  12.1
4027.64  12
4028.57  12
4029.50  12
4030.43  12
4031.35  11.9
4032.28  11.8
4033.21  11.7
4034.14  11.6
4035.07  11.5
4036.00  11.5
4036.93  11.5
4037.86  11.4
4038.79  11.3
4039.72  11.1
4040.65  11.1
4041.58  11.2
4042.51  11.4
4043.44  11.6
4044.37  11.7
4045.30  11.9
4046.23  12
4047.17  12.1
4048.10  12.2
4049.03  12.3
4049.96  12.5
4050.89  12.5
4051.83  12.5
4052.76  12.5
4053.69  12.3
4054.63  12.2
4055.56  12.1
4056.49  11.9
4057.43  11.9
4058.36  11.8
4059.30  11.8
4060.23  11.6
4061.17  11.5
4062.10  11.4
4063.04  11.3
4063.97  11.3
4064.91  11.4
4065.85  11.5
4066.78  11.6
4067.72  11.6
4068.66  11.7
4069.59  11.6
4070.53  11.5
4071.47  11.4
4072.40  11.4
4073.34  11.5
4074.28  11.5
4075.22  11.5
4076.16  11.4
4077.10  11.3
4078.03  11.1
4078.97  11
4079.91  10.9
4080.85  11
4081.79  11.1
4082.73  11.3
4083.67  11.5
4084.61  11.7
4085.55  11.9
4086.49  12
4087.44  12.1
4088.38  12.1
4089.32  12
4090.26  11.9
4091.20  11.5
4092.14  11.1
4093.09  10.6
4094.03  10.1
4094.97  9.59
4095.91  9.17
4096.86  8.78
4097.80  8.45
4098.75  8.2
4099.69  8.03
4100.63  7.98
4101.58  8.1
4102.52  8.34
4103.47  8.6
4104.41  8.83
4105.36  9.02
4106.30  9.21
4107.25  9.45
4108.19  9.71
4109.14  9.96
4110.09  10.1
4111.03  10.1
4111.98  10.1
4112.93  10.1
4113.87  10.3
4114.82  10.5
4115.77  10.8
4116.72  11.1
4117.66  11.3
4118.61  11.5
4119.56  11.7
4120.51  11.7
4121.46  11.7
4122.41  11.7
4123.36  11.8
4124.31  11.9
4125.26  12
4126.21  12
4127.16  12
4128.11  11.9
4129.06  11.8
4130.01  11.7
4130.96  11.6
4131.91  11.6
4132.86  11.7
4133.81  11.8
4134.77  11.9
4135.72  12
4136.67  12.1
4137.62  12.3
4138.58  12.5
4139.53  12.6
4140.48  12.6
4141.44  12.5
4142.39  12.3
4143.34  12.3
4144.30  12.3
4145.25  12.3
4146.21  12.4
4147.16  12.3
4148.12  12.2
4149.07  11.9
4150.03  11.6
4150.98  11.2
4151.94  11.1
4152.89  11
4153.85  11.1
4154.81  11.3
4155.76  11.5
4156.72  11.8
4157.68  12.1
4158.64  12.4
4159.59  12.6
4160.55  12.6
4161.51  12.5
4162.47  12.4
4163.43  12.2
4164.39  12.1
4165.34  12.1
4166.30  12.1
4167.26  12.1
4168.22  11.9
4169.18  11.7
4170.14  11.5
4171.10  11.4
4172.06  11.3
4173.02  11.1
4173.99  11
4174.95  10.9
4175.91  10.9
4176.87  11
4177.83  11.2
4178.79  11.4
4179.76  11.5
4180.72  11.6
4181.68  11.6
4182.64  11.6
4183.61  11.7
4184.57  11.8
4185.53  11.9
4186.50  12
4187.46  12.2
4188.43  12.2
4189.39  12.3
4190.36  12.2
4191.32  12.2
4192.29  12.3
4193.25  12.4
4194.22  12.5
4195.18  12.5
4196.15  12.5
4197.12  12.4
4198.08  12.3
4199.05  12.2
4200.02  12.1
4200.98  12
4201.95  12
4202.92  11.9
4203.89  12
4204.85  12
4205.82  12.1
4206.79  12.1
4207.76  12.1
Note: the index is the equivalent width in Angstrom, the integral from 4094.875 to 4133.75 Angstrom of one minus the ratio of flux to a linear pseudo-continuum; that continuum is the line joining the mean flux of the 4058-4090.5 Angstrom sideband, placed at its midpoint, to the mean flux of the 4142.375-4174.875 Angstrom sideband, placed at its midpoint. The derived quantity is 4.4 Angstrom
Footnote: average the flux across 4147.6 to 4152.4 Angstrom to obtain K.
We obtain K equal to 11.6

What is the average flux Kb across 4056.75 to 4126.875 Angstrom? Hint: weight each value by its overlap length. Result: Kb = 10.8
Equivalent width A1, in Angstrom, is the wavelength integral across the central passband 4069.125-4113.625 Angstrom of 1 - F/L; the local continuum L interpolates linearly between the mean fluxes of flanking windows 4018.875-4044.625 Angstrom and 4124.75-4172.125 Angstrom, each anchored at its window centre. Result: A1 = 5.9 Angstrom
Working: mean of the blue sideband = 12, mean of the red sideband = 12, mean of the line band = 10.4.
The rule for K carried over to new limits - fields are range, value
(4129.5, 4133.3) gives 11.7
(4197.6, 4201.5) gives 12.2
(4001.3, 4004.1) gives 12.3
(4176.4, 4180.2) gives 11.3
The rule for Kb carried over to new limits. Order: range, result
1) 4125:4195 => 11.9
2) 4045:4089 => 11.7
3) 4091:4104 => 9.13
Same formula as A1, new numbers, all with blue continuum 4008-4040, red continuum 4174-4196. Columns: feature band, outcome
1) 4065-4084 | 1.2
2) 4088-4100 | 1.9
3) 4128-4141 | -0.1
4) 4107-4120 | 1.6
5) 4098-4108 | 2.9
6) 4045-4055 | -0.1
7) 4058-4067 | 0.5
